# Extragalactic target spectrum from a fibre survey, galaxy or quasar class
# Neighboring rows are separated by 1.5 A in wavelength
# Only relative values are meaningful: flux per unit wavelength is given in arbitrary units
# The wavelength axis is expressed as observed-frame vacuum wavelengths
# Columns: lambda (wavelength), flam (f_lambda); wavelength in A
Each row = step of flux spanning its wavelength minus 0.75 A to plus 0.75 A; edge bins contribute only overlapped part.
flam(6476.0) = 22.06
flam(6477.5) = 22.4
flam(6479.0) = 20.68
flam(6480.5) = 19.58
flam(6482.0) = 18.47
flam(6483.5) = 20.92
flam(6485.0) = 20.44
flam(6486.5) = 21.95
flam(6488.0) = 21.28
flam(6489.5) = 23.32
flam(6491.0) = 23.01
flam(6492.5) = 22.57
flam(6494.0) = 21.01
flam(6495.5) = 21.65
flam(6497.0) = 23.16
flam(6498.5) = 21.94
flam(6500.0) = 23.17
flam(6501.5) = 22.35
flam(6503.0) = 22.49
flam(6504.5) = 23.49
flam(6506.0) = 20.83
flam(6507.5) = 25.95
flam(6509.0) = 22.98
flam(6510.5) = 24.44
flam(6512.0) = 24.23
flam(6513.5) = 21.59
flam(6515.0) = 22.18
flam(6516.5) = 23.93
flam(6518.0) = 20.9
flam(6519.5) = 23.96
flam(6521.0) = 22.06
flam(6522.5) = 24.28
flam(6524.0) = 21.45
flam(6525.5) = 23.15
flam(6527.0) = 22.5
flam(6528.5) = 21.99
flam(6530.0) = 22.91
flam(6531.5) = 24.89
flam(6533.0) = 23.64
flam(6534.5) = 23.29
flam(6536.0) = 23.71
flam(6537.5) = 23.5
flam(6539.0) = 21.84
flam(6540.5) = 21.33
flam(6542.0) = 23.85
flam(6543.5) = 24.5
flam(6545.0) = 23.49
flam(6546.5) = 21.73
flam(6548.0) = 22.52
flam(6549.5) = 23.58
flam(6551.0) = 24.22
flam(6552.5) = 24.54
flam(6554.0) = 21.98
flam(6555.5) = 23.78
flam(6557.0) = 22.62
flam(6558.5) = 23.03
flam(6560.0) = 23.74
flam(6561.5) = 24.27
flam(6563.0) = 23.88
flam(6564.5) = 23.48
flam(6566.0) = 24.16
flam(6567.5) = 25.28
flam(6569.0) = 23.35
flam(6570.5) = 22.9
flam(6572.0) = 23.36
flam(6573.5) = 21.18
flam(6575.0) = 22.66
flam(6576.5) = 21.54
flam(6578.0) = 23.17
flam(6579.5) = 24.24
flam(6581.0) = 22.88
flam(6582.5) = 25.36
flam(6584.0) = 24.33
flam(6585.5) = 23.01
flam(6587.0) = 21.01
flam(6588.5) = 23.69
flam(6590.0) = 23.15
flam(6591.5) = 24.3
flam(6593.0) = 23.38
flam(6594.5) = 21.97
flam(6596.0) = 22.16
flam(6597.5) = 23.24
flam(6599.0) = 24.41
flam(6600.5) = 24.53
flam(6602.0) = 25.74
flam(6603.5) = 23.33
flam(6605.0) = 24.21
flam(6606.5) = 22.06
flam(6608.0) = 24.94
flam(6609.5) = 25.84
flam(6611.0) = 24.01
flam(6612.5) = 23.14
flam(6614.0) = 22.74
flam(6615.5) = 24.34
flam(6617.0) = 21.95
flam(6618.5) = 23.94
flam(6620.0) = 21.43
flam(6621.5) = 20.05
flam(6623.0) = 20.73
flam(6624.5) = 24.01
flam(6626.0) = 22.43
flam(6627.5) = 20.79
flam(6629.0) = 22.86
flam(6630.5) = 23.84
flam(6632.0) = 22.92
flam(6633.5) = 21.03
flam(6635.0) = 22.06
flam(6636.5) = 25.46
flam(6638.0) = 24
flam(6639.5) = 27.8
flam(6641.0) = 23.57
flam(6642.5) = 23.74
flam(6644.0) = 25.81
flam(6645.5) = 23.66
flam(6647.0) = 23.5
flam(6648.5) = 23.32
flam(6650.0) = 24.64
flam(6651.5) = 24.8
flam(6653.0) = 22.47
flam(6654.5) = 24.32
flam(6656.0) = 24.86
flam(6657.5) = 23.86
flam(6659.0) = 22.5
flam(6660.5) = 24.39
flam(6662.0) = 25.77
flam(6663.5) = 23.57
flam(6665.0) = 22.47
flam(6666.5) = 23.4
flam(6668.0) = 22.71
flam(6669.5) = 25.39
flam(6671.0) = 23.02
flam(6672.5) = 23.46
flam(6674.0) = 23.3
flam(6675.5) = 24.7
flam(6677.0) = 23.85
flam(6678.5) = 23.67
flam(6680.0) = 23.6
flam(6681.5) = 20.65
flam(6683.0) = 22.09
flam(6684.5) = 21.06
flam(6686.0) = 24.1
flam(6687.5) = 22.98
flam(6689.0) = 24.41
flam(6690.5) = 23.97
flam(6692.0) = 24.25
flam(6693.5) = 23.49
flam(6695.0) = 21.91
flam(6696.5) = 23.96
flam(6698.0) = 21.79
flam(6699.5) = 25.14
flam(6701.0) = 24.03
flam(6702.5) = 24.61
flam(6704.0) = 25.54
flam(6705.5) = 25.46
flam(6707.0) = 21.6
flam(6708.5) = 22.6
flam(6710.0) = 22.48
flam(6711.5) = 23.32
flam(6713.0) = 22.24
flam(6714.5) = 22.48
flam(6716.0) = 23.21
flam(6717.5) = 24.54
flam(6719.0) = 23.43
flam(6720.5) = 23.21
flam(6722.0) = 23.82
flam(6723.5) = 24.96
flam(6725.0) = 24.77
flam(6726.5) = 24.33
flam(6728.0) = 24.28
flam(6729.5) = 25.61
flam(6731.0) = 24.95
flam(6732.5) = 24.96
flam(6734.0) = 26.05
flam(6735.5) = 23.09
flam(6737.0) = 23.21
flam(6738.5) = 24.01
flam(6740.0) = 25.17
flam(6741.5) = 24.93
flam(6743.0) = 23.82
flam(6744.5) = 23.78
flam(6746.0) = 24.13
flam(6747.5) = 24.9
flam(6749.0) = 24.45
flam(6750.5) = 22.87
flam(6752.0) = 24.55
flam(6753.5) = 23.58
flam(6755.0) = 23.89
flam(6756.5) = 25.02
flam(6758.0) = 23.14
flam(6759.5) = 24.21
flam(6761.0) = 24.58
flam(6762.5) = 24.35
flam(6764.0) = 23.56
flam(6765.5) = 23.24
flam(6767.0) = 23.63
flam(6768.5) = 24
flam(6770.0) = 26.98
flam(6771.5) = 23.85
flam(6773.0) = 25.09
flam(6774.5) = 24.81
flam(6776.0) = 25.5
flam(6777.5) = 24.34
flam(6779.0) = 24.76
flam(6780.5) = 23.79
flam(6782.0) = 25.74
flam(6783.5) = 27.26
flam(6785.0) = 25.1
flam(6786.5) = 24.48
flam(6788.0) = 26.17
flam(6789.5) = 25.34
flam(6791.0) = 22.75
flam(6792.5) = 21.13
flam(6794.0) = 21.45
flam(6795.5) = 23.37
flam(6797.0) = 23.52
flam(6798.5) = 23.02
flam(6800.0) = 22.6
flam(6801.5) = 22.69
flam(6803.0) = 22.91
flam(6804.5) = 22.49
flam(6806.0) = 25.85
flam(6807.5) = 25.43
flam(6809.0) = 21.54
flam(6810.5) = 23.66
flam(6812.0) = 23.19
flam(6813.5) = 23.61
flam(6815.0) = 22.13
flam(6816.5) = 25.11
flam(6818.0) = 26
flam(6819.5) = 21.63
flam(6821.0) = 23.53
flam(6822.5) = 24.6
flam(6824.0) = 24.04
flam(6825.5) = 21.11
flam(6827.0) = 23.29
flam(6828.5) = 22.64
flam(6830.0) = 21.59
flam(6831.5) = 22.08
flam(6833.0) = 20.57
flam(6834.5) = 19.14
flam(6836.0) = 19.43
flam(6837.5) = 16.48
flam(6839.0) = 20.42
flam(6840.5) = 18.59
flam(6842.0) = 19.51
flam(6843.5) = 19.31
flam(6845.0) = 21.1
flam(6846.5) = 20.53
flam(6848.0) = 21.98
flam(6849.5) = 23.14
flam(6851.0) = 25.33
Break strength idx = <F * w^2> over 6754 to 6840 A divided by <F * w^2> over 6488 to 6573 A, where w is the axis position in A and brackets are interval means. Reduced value 1.10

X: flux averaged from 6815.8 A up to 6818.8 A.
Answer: 25.5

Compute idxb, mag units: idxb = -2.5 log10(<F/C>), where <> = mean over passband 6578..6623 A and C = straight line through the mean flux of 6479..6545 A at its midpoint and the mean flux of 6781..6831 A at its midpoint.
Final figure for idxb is -0.02 mag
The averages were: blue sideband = 22.6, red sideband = 23.6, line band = 23.4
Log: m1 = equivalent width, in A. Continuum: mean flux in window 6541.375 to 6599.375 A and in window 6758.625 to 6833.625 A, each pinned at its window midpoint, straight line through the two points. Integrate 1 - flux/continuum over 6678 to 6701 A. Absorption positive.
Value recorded 0.4 A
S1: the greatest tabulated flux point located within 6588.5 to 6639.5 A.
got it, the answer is 27.8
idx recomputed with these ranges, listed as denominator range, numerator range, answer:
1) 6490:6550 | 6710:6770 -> 1.12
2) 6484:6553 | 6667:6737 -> 1.09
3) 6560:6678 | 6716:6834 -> 1.07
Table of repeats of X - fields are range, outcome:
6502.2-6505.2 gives 23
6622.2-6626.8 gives 22.3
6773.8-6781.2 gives 24.6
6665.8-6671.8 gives 23.6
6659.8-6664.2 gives 24.6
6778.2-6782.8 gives 24.8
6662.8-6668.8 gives 23.1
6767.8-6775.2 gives 25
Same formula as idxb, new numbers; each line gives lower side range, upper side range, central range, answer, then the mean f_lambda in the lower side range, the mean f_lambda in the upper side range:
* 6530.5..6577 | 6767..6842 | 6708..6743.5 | -0.03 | 23.3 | 23.2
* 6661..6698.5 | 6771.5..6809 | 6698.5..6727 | -0.01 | 23.4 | 24.1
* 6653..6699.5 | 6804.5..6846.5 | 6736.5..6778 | -0.07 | 23.5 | 22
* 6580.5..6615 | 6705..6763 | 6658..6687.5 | 0.02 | 23.6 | 24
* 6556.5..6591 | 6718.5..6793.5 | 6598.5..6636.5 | 0.02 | 23.3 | 24.4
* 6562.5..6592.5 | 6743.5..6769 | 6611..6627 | 0.05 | 23.3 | 24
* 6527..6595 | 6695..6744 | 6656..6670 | 0.00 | 23.3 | 24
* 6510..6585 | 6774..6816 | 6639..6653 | -0.04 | 23.2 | 23.9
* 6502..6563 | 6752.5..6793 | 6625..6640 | 0.02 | 23.1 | 24.5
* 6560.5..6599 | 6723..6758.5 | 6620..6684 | 0.02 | 23.3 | 24.4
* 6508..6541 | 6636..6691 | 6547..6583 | -0.01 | 23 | 23.8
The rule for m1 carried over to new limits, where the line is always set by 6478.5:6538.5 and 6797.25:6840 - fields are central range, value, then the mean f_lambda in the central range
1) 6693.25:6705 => -0.7 A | 23.9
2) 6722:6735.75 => -1.4 A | 24.8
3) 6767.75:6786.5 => -2.1 A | 25.1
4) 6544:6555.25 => -0.4 A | 23.2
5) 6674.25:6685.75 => -0.2 A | 22.9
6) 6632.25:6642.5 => -0.6 A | 23.9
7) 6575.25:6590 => -0.5 A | 23.2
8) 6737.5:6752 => -1.1 A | 24.2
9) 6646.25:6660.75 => -0.9 A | 23.8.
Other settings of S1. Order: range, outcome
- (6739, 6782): 26.98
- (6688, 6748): 26.05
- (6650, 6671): 25.77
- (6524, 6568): 25.28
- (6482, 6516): 25.95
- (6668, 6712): 25.54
